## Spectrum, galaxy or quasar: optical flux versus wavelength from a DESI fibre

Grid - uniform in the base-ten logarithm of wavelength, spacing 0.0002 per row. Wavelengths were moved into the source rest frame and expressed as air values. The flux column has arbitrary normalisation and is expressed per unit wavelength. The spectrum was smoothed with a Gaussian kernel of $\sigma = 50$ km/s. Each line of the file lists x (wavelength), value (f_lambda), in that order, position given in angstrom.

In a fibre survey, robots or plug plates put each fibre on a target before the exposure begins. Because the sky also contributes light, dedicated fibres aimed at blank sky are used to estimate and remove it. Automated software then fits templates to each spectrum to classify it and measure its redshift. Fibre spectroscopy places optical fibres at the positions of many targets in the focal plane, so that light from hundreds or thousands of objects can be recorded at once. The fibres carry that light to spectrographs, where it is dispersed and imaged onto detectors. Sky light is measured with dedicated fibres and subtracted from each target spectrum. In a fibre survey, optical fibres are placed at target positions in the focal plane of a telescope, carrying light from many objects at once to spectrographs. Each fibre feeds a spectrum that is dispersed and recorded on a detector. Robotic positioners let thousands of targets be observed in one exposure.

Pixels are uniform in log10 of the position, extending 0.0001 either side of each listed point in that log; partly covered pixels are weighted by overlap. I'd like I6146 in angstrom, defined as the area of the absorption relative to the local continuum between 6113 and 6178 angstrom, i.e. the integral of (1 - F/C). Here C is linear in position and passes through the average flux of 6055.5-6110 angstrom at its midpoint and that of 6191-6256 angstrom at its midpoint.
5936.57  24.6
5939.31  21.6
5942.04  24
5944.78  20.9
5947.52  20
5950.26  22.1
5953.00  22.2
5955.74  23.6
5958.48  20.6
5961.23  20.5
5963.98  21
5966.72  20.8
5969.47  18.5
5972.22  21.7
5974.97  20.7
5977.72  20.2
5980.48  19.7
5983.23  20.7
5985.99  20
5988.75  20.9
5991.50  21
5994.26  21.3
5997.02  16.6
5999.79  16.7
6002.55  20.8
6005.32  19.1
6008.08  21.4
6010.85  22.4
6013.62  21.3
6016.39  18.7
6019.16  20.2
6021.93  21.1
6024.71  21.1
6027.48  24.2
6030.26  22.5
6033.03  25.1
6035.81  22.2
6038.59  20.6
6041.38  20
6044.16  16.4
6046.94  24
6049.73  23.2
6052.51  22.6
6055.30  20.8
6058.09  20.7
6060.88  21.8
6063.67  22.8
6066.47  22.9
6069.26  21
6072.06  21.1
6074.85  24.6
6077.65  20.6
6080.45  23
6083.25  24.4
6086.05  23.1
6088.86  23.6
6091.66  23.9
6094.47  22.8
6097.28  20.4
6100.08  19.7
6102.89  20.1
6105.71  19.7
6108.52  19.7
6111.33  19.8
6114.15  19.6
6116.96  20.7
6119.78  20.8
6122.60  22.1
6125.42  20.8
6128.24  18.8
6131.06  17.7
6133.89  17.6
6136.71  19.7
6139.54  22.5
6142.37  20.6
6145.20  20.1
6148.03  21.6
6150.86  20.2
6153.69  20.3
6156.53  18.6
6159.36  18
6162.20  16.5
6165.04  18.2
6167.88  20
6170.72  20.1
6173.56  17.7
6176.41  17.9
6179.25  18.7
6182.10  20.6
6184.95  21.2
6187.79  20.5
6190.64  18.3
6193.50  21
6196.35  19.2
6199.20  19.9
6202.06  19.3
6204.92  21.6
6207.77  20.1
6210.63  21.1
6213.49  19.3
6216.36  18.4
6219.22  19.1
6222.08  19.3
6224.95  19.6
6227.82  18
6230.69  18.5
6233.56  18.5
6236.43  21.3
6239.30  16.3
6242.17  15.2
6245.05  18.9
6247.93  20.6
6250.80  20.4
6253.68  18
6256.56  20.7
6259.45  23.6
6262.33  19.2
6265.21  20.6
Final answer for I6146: 3.6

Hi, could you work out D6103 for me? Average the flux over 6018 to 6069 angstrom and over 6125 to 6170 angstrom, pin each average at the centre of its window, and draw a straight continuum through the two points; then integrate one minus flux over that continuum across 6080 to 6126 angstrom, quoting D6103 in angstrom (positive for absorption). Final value -2.15 angstrom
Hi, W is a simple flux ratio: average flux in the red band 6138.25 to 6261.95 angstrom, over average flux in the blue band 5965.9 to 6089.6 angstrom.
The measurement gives 0.9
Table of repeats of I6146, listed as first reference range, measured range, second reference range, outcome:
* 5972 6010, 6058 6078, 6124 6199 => -2.3 angstrom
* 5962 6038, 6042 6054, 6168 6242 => -0.6 angstrom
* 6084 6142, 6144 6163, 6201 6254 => 0.7 angstrom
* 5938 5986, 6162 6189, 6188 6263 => 0.7 angstrom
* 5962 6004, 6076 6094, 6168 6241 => -3.1 angstrom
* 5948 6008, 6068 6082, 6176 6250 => -1.5 angstrom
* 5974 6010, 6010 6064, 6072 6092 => -0.1 angstrom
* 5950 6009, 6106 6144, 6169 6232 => -0.4 angstrom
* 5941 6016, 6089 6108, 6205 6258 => -1.2 angstrom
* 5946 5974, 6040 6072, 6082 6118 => -0.3 angstrom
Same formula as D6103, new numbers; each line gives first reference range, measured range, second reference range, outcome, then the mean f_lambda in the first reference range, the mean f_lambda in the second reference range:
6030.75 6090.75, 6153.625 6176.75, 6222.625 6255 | 1.8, 22.1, 18.7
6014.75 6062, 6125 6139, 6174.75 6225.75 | 1.0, 21.5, 19.7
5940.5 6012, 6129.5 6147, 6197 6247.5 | -0.1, 20.7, 19.1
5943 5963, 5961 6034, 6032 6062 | 2.8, 21.5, 21.5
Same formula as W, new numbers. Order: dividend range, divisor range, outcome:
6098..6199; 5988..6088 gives 0.92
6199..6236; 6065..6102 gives 0.87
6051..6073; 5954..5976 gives 1.04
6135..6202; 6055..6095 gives 0.87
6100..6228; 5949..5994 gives 0.94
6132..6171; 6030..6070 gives 0.90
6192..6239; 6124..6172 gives 1.00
